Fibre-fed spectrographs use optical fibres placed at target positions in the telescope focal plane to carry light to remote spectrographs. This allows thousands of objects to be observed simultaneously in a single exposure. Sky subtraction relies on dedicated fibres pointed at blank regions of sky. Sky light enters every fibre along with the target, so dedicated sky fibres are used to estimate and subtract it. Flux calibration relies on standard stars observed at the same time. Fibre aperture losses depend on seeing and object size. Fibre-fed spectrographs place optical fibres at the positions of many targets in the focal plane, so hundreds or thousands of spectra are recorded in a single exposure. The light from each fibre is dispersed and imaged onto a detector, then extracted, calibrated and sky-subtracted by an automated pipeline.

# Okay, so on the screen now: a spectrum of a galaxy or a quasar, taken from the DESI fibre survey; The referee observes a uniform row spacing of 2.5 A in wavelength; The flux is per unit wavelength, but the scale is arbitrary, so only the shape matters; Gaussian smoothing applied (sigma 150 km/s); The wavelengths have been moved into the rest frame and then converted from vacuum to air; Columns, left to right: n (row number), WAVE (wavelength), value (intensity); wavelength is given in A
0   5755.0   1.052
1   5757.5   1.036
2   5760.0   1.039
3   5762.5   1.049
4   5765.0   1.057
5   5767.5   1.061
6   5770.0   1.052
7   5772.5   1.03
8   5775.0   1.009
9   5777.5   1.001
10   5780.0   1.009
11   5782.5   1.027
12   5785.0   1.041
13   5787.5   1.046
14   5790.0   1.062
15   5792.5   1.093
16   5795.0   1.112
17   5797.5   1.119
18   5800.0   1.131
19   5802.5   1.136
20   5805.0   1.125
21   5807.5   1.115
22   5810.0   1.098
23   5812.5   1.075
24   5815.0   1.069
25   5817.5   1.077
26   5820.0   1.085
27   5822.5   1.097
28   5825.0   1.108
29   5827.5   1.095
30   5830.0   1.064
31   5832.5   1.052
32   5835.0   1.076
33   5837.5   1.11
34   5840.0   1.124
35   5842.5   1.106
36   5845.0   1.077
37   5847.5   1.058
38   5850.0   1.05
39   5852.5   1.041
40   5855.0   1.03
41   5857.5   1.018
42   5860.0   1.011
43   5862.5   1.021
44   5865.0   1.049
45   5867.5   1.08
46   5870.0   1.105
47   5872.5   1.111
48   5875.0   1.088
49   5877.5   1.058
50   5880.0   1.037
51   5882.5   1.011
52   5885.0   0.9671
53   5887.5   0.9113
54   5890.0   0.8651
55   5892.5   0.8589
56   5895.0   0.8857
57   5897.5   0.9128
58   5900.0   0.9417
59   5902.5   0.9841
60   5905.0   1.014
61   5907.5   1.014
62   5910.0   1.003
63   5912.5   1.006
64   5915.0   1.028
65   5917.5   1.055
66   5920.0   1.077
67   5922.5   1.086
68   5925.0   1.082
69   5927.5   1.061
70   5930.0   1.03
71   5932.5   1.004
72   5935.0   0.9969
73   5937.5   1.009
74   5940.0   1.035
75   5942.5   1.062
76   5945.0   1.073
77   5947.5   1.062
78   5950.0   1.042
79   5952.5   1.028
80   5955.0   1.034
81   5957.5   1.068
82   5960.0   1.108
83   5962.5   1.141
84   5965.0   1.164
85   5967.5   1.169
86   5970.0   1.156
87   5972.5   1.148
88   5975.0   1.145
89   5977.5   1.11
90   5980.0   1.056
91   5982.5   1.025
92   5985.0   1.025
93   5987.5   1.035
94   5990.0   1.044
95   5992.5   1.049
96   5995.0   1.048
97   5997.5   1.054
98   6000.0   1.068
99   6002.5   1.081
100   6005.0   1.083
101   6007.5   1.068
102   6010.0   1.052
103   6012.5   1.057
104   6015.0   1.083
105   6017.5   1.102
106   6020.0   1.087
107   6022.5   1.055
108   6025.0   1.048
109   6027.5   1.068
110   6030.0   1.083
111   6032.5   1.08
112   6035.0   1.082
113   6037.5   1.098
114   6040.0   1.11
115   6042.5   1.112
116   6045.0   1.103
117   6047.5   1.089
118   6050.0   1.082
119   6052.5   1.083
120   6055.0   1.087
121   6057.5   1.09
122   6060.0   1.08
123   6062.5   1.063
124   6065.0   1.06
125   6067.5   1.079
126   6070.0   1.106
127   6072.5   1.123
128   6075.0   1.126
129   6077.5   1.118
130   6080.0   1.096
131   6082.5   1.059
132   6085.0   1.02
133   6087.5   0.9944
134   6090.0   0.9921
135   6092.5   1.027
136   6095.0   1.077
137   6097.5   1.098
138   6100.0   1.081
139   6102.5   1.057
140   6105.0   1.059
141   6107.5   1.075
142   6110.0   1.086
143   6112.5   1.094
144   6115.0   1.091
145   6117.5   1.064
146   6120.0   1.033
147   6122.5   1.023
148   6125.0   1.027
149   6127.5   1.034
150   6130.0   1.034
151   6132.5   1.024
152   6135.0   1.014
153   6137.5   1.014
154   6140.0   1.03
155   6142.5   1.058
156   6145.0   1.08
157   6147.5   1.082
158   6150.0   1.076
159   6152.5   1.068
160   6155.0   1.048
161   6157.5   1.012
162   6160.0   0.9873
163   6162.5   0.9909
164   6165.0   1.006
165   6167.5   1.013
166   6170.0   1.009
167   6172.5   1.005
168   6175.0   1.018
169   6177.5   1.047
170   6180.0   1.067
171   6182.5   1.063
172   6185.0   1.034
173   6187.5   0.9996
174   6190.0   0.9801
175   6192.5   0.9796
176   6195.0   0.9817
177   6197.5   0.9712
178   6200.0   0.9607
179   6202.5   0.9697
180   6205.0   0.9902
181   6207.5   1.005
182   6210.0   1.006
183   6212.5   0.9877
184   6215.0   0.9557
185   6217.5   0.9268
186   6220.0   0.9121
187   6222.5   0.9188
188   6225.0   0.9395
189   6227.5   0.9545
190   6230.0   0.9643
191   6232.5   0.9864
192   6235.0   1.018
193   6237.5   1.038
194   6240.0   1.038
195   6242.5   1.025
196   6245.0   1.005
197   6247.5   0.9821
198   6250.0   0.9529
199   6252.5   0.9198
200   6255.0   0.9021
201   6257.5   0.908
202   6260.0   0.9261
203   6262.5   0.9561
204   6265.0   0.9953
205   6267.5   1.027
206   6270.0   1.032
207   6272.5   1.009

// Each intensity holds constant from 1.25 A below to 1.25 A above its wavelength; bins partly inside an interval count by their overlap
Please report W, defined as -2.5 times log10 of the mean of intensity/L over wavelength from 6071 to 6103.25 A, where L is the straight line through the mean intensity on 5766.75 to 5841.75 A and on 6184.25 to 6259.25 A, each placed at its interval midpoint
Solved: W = -0.06 mag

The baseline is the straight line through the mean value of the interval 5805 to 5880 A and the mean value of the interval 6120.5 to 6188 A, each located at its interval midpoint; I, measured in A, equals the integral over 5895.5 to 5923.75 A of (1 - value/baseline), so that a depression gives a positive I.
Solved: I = 1.5 A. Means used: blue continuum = 1.07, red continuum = 1.03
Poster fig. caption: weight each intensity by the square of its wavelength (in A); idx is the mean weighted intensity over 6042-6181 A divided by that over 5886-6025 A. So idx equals 1.1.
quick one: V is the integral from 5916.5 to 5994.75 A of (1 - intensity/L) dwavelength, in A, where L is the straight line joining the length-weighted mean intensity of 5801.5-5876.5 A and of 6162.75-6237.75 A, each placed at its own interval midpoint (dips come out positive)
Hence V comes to -1.54 A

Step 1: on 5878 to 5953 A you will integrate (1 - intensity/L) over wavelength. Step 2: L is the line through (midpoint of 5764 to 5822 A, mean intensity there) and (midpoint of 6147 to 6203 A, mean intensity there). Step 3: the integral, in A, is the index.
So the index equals 3.4 A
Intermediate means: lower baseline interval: 1.07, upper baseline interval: 1.02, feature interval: 1.01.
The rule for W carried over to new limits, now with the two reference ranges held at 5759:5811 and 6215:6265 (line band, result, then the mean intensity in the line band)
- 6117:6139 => -0.043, 1.03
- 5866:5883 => -0.026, 1.07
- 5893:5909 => 0.093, 0.955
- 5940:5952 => -0.026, 1.06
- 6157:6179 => -0.034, 1.01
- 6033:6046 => -0.094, 1.1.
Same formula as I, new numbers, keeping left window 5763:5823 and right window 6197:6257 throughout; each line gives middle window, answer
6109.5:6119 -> -0.8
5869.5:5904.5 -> 2.4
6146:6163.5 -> -0.9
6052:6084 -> -2.6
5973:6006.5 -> -1.3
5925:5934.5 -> 0.0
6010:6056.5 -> -3.1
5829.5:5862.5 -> -0.1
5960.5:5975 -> -1.7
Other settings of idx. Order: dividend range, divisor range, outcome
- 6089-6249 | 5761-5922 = 1.09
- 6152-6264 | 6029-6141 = 0.96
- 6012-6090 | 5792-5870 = 1.08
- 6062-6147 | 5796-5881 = 1.07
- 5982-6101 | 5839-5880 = 1.07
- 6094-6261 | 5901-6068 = 1.01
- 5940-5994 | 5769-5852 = 1.06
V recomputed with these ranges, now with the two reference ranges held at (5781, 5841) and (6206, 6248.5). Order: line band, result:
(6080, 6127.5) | -1.9 A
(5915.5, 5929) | -0.1 A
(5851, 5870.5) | 0.6 A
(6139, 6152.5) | -0.9 A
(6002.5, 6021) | -0.7 A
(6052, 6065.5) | -0.7 A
